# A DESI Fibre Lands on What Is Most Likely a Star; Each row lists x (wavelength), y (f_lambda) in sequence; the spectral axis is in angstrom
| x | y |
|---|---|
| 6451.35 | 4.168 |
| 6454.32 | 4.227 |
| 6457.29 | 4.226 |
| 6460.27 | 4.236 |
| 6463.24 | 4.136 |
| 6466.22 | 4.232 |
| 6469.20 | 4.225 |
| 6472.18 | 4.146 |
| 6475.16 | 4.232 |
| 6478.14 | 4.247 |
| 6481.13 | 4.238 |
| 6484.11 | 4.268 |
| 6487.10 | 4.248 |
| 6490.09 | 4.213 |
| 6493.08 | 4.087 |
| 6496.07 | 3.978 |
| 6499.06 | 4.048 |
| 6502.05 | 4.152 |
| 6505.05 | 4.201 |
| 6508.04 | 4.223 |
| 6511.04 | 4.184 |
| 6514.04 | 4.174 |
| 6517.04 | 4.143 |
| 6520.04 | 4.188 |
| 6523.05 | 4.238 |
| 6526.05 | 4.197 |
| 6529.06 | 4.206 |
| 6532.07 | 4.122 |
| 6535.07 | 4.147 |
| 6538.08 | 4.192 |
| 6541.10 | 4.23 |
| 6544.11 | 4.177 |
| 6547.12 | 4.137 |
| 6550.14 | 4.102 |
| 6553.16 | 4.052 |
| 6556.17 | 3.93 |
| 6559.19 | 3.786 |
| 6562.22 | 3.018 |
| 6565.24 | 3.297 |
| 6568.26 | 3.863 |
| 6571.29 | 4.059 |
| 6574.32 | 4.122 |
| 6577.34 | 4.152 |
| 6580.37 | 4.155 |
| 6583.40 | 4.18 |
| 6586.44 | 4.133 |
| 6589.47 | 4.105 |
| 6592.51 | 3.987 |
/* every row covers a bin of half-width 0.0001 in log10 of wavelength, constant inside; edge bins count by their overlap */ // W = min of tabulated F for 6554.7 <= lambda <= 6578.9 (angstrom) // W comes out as 3.018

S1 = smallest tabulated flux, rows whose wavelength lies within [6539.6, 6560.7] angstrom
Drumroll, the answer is 3.786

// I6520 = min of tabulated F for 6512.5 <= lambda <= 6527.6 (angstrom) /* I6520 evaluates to 4.143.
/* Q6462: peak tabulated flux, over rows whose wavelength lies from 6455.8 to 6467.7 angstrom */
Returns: 4.236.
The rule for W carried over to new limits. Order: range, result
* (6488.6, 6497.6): 3.978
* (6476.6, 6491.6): 4.213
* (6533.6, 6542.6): 4.147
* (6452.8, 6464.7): 4.136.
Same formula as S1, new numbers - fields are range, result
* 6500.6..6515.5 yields 4.152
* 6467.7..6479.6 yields 4.146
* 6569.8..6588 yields 4.059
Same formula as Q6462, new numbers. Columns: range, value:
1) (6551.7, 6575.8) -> 4.122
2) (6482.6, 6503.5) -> 4.268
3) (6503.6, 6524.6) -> 4.238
